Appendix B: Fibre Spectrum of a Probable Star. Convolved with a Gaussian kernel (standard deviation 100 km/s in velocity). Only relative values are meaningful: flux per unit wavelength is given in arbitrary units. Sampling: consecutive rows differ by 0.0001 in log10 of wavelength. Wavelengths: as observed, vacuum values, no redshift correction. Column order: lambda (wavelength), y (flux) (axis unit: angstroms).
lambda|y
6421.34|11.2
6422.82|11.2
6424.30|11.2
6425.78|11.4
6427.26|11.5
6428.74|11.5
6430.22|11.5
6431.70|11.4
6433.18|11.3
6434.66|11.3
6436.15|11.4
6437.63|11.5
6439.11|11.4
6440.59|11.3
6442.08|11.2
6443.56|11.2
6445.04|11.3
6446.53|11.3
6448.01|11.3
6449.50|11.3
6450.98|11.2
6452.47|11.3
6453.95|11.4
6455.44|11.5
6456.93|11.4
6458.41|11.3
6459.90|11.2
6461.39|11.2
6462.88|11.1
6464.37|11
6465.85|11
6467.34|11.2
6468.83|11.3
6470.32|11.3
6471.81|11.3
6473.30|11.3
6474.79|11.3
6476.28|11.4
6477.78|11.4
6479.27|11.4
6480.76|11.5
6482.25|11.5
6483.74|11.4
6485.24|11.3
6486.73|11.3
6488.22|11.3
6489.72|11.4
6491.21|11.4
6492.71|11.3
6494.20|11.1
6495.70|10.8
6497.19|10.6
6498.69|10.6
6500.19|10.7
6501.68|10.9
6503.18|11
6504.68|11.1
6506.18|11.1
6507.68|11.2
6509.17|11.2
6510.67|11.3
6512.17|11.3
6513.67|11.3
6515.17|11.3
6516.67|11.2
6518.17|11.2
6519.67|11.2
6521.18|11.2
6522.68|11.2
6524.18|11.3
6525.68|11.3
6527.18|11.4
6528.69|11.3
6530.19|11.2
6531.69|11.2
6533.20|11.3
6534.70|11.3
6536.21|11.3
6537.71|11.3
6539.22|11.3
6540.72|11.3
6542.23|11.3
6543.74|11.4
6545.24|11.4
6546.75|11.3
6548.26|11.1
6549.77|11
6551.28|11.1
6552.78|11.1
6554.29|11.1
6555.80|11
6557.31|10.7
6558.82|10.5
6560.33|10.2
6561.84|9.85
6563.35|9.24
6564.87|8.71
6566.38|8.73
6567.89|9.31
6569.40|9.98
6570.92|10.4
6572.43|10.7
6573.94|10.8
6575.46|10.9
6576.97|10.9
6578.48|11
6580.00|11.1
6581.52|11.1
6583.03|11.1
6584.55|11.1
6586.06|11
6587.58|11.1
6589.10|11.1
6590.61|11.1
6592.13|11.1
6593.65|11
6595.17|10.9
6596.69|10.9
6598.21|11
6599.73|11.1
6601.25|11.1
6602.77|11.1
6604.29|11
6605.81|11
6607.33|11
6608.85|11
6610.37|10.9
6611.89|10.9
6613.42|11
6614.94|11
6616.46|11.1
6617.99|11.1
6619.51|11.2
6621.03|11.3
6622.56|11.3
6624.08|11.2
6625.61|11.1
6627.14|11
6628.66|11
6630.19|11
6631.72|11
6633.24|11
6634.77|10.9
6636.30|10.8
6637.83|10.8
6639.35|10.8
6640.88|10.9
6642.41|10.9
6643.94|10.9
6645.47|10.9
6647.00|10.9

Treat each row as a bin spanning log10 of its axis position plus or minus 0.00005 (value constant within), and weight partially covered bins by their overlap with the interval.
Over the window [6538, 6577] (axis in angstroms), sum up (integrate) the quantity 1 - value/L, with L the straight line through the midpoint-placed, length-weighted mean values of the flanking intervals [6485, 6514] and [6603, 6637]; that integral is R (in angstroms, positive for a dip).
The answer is 1.7 angstroms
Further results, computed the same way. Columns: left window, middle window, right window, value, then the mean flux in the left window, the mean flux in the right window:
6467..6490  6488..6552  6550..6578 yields -2.0 angstroms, 11.3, 10.3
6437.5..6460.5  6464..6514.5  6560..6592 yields -0.7 angstroms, 11.3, 10.5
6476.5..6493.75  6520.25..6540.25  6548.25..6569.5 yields -1.1 angstroms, 11.4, 10.2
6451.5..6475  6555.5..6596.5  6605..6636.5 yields 2.1 angstroms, 11.3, 11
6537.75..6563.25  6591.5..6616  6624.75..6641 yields -0.1 angstroms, 10.9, 10.9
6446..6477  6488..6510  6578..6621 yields 0.3 angstroms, 11.3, 11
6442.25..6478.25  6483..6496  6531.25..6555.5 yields 0.0 angstroms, 11.3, 11.2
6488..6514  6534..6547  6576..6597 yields -0.3 angstroms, 11.1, 11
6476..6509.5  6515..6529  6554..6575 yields -0.7 angstroms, 11.2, 10.1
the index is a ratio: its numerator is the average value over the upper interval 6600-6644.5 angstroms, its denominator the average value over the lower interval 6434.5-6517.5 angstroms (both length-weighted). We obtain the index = 0.98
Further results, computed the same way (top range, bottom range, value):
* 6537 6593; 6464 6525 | 0.96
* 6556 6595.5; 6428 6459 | 0.93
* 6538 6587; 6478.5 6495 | 0.94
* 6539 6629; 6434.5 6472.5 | 0.96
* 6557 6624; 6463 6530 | 0.96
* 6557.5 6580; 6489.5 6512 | 0.92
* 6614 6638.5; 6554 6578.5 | 1.08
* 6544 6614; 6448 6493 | 0.95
